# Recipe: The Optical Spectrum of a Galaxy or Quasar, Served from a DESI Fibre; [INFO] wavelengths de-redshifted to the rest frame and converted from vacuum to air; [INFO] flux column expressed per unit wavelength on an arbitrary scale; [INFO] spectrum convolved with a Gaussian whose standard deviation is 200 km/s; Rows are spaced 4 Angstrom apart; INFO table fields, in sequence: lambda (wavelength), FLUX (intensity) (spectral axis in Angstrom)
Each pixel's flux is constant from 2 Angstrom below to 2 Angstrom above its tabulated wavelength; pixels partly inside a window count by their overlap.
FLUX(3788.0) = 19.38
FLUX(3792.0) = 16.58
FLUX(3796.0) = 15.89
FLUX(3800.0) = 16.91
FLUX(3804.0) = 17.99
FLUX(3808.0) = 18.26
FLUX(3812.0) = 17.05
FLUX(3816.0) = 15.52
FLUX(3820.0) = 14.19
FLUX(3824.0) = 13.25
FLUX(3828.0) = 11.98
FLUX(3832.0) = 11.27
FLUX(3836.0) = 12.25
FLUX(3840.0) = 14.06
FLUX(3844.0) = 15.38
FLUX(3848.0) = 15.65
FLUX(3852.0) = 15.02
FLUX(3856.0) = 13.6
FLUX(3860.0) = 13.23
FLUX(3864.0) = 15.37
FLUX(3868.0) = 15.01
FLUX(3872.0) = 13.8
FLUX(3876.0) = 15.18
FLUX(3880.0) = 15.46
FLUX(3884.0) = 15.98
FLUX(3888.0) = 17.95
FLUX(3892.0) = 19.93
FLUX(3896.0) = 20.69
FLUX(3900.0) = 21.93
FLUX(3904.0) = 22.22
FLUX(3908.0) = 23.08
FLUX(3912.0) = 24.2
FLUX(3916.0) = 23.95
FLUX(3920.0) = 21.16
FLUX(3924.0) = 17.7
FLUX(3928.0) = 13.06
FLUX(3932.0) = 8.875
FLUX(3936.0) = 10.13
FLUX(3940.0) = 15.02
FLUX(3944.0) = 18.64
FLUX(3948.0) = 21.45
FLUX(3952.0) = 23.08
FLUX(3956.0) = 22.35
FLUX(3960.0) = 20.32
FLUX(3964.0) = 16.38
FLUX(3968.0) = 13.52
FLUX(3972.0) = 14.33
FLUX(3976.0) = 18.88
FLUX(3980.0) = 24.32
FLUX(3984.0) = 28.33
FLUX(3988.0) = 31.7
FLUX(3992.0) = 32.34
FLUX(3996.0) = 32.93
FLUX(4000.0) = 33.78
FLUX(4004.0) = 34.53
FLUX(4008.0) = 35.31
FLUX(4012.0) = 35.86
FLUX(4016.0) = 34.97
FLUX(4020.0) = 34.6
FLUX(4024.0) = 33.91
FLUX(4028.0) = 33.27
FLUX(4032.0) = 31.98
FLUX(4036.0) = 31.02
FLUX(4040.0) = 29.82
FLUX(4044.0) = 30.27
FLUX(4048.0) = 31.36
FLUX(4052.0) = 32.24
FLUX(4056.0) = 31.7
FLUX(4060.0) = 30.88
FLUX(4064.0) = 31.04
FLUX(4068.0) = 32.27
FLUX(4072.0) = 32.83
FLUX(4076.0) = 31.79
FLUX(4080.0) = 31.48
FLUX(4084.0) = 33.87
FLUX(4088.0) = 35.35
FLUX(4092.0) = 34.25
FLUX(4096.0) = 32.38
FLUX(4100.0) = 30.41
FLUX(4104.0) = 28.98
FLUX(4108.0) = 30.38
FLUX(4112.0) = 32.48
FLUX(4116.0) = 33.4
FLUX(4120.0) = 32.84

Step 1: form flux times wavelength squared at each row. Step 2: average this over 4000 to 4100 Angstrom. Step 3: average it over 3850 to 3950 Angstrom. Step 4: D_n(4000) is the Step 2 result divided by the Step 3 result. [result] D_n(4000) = 2.0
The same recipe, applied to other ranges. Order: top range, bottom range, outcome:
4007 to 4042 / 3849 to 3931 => 2.00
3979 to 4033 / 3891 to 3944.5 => 1.85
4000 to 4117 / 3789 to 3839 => 2.43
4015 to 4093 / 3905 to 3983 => 1.84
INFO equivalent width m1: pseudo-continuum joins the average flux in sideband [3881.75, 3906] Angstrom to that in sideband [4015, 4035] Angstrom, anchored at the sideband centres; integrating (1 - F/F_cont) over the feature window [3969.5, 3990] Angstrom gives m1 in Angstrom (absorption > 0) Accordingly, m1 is 4.0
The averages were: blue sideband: 19.7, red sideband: 33.5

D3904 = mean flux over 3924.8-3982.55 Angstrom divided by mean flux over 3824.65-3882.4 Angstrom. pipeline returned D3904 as 1.2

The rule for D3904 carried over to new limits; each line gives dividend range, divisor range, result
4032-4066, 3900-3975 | 1.69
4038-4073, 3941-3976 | 1.68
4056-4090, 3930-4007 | 1.45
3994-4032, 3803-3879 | 2.34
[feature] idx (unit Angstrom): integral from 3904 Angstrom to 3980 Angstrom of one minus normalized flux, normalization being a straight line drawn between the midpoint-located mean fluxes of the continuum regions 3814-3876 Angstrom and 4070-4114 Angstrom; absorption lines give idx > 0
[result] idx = 9.3 Angstrom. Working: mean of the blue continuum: 14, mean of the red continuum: 32.2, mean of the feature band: 18.4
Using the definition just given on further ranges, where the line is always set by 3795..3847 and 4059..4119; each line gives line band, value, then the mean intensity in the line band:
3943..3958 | 1.1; 21.6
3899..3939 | 4.9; 18.5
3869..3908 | 2.1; 18.3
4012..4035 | -4.9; 33.8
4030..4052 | -1.5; 31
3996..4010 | -4.0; 34.3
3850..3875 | 4.6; 14.4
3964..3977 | 4.8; 15.4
